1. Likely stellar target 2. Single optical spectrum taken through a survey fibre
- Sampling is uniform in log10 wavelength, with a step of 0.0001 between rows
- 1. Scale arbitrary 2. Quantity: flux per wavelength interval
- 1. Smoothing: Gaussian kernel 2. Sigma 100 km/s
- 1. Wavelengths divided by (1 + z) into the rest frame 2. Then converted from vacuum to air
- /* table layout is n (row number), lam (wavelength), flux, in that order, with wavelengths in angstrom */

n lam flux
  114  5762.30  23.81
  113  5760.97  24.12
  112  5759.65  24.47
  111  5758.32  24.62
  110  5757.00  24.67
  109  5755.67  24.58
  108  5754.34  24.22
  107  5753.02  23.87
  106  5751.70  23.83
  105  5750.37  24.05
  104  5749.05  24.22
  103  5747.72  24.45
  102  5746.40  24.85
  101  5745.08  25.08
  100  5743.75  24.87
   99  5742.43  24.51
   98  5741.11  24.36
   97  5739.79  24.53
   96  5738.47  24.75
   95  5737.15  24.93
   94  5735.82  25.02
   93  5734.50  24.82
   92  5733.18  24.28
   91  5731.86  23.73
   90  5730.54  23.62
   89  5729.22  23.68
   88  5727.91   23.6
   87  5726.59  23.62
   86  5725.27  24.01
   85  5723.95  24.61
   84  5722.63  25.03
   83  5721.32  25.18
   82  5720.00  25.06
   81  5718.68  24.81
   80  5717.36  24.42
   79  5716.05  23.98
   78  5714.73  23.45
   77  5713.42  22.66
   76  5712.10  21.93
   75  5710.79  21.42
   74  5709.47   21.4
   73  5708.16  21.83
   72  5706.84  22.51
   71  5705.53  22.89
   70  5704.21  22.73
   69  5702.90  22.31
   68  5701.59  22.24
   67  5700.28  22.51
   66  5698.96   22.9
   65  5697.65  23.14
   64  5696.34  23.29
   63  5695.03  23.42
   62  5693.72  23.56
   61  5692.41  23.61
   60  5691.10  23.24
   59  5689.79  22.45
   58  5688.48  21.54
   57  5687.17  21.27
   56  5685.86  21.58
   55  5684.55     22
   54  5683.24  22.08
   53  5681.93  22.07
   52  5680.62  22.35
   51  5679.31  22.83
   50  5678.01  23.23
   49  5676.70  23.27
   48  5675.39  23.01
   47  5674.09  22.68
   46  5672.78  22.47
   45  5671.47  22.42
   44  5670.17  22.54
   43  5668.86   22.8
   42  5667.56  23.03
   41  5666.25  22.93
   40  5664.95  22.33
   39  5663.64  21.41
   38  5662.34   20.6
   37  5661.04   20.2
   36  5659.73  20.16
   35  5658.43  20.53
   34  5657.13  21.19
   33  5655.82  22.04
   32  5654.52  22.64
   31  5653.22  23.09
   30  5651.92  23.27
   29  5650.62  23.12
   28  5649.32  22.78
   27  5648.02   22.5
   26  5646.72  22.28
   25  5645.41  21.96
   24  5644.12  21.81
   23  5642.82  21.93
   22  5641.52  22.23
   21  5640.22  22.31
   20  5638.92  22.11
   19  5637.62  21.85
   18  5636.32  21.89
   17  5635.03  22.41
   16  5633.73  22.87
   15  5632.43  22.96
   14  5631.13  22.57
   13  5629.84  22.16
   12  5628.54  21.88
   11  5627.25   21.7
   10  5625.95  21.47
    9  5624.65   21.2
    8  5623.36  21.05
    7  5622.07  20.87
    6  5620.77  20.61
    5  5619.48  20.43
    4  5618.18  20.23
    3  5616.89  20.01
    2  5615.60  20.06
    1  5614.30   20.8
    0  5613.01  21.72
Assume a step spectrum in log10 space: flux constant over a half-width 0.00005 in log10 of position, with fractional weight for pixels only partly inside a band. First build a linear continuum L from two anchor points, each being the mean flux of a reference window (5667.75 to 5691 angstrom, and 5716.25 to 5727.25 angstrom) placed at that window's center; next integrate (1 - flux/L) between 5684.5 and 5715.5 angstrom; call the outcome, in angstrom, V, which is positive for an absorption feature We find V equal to 1.2 angstrom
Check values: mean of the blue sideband 22.4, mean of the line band 22.5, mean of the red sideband 24.6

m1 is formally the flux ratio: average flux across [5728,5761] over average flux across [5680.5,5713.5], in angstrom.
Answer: 1.09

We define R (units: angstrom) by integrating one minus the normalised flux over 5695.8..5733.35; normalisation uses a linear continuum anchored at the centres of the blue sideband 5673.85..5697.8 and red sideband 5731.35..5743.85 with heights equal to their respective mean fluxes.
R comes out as 0.63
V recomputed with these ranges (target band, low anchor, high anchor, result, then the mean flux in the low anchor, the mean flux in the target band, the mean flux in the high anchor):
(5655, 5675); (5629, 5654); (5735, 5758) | 0.9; 22.4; 21.8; 24.5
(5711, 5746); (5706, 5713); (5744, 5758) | -1.8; 21.9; 24.2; 24.4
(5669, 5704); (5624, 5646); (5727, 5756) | 0.8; 22.1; 22.6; 24.4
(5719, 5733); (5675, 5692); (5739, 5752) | -0.2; 22.4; 24.2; 24.5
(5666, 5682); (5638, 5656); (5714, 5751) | 0.2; 22.4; 22.8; 24.4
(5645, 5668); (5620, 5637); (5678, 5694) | 0.1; 21.8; 22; 22.4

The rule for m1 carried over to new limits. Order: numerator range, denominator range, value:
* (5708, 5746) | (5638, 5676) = 1.08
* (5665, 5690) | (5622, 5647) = 1.02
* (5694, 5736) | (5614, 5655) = 1.07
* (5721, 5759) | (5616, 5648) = 1.12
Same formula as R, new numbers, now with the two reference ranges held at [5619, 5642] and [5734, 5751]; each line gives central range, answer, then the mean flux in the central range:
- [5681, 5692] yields 0.5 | 22.1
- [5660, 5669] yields 0.4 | 21.8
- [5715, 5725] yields -0.2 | 24.6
